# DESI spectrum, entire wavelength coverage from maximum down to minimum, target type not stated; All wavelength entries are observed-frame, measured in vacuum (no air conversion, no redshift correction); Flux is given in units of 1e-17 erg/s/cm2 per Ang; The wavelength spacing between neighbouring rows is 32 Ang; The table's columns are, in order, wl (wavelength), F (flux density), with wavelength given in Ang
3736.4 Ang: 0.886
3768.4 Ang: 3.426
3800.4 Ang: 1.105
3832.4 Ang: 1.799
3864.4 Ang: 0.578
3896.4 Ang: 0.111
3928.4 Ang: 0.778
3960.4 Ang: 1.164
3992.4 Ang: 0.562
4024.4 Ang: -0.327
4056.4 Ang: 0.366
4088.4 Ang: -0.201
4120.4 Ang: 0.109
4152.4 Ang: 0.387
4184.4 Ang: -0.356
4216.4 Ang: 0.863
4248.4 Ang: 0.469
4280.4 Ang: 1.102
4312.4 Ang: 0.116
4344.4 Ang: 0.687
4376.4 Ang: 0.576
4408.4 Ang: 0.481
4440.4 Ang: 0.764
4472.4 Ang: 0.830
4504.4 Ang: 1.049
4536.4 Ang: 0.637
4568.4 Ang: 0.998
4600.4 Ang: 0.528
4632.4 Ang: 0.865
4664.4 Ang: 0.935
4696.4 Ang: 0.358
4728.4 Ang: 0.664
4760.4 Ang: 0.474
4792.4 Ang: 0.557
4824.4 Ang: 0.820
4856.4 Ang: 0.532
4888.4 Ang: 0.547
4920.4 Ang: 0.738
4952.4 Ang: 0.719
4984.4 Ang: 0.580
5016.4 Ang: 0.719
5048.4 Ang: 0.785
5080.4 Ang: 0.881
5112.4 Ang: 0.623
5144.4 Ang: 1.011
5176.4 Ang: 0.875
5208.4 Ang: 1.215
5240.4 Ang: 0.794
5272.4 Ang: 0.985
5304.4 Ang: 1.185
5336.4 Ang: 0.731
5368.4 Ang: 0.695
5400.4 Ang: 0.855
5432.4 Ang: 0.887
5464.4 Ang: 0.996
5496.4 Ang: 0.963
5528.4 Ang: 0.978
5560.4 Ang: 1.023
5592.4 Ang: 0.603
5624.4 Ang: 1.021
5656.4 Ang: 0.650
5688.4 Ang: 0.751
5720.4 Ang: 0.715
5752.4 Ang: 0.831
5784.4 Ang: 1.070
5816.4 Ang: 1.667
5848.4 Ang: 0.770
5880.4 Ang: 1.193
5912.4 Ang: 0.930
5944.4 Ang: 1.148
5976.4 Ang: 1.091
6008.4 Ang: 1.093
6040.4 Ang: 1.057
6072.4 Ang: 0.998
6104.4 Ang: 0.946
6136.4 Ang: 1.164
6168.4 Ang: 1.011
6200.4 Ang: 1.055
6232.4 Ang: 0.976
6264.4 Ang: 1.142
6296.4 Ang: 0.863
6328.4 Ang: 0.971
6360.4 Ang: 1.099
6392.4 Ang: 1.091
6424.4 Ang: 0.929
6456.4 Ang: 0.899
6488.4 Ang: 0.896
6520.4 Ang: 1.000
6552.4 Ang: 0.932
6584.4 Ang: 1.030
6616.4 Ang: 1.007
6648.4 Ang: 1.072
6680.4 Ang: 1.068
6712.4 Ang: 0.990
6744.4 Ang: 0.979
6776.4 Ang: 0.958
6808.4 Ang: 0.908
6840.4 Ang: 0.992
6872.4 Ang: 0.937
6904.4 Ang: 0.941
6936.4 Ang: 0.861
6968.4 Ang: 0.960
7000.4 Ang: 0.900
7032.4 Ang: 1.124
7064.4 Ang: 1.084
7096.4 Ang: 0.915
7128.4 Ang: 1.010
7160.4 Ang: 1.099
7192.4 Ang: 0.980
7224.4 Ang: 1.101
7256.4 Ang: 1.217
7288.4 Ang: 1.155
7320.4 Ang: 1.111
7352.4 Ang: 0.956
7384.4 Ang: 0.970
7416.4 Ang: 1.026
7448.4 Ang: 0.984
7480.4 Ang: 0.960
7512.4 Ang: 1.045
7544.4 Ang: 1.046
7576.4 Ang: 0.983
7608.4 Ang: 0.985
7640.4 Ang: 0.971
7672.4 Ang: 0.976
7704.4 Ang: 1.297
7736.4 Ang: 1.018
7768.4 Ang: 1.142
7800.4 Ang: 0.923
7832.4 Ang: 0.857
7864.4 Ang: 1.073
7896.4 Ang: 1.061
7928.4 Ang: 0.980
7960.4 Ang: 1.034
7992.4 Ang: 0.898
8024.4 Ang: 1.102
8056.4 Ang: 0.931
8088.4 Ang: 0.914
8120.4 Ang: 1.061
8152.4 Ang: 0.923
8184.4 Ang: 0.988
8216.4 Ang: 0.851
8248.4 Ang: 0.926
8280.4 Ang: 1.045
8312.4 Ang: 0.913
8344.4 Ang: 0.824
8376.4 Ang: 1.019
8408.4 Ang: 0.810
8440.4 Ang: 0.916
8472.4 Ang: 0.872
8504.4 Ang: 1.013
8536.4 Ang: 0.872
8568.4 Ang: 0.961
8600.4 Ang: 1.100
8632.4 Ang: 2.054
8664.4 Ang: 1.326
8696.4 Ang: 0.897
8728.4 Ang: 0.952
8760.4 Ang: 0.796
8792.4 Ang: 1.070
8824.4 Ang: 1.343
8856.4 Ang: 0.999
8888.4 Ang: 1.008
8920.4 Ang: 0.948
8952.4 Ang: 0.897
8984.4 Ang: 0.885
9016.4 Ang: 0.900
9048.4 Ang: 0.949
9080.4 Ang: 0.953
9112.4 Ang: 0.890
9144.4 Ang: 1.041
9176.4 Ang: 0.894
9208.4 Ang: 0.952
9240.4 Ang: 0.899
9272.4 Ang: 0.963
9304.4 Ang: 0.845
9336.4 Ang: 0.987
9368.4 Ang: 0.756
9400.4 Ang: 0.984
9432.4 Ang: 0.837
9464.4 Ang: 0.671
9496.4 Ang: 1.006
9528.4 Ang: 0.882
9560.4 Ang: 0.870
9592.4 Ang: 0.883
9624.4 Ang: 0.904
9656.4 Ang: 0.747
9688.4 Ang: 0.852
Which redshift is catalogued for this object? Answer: 0.315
